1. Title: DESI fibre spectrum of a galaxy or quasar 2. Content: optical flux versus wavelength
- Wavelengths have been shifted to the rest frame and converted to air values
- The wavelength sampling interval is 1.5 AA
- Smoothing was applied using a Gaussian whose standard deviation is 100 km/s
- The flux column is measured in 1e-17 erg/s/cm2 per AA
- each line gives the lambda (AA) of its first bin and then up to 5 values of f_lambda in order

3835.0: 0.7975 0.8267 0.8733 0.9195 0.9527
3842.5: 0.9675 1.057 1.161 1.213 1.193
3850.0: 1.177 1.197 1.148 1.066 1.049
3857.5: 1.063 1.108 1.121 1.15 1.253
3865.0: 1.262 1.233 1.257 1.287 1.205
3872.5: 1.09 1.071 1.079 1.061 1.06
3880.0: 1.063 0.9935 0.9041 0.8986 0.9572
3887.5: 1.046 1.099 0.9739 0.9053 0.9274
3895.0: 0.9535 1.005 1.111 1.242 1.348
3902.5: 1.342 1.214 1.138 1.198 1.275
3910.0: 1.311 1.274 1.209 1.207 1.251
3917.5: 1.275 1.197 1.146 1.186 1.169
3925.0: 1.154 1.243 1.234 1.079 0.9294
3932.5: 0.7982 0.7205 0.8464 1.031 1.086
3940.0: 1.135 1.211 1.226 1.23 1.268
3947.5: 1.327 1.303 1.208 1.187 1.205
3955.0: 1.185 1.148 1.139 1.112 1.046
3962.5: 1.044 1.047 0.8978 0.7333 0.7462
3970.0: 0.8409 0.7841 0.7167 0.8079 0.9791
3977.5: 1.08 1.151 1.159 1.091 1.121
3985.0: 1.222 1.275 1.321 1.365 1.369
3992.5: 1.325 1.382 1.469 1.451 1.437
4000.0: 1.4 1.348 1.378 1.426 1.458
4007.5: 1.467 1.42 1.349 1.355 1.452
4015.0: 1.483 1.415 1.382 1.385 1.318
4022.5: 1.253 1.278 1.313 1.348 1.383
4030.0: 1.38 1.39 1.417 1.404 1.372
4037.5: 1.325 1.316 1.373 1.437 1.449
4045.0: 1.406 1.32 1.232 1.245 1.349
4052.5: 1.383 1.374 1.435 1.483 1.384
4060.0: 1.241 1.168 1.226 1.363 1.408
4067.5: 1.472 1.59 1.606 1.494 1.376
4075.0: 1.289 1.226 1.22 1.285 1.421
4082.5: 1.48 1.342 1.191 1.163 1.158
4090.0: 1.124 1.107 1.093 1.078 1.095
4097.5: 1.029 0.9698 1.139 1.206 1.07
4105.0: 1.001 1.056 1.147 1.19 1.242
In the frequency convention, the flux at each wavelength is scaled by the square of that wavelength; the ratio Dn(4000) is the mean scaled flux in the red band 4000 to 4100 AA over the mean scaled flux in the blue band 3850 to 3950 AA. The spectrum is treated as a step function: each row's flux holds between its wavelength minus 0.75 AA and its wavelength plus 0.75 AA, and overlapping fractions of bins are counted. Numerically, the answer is 1.27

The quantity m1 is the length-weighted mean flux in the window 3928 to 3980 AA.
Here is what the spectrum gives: 1.04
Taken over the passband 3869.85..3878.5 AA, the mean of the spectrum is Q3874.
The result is 1.11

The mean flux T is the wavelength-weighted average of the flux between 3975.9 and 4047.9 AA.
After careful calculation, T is 1.34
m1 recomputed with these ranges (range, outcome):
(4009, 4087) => 1.36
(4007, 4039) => 1.37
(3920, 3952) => 1.12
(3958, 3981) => 0.947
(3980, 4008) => 1.34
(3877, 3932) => 1.12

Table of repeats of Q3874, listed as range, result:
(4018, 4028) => 1.32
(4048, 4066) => 1.33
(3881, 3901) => 1.01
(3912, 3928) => 1.21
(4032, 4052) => 1.36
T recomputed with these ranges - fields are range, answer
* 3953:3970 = 1.02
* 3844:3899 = 1.09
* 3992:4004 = 1.4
